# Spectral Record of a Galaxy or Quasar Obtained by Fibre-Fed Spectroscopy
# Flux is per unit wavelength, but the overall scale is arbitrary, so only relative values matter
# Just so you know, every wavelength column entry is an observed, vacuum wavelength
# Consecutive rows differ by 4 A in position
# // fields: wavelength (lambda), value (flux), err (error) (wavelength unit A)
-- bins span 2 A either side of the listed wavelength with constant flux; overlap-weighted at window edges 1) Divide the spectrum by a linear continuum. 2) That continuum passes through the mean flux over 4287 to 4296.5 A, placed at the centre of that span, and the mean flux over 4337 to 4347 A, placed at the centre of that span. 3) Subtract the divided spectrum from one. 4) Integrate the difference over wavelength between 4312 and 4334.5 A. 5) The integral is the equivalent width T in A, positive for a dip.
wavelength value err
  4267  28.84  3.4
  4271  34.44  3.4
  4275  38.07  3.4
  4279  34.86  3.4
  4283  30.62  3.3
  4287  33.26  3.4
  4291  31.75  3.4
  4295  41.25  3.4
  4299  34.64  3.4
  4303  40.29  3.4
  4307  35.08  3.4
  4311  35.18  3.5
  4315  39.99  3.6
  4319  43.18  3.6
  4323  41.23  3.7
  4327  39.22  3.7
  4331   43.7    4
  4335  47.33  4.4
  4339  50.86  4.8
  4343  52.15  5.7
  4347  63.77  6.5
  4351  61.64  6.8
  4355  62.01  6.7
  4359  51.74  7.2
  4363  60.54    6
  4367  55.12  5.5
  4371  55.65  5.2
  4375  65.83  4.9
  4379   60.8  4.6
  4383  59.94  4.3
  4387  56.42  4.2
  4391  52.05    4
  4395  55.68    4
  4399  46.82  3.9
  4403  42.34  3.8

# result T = 2.6 A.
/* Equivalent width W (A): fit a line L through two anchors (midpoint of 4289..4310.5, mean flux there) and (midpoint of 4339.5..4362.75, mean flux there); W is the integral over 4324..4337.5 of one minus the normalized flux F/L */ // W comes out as 1.6 A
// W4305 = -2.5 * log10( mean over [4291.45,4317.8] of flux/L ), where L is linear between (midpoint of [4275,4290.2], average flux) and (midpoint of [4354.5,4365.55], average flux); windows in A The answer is 0.07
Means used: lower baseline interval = 33.5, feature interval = 37.6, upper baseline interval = 57.4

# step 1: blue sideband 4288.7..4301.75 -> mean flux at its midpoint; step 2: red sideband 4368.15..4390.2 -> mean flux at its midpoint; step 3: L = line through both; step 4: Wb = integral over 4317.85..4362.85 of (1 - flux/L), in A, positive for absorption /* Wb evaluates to -2.3 A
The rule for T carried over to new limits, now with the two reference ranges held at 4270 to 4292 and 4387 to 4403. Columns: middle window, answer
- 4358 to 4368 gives -2.18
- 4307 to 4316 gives 0.40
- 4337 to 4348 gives -2.98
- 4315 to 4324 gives -0.49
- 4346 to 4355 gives -3.68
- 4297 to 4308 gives 0.10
